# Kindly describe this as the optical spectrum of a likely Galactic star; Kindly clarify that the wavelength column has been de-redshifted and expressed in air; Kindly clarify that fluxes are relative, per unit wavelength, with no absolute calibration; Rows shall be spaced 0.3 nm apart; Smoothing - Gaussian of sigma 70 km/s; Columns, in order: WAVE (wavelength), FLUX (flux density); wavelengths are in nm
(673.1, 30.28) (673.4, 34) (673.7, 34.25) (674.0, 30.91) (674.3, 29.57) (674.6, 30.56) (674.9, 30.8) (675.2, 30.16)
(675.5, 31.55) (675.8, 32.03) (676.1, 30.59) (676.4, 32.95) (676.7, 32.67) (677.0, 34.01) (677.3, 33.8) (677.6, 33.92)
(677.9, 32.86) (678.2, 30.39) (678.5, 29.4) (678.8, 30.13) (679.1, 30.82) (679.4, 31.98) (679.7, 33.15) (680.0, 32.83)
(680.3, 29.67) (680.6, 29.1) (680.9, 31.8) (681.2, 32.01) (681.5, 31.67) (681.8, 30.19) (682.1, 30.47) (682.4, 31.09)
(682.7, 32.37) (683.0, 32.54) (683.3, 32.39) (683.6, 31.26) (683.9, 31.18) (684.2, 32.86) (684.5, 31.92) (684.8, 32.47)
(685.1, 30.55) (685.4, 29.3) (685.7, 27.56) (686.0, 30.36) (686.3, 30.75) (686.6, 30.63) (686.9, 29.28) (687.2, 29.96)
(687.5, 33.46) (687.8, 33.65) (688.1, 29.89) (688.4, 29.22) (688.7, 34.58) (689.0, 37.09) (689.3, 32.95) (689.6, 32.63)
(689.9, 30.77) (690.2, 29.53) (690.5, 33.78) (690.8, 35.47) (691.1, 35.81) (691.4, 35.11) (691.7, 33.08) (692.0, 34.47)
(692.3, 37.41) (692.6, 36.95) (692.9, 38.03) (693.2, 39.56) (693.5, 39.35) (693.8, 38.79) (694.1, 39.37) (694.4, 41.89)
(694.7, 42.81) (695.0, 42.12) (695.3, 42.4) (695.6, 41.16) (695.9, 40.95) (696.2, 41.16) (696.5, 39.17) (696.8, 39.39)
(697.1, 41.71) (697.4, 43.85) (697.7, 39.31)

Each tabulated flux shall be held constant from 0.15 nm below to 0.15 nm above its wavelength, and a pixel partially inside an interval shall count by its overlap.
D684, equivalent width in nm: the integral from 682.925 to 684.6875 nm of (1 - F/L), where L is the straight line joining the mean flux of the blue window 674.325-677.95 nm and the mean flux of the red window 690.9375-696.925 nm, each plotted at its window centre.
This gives 0.15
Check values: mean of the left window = 32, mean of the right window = 38.9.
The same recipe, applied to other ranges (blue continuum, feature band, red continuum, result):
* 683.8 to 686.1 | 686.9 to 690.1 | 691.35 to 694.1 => 0.14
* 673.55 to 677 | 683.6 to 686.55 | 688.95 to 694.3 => 0.28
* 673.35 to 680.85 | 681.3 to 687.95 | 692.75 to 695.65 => 0.81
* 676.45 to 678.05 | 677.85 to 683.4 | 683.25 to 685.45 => 0.21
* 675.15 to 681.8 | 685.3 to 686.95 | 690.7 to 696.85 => 0.26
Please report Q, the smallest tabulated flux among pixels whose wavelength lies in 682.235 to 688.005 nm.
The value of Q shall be 27.56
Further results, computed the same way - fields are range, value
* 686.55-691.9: 29.22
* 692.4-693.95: 36.95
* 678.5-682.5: 29.1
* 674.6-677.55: 30.16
